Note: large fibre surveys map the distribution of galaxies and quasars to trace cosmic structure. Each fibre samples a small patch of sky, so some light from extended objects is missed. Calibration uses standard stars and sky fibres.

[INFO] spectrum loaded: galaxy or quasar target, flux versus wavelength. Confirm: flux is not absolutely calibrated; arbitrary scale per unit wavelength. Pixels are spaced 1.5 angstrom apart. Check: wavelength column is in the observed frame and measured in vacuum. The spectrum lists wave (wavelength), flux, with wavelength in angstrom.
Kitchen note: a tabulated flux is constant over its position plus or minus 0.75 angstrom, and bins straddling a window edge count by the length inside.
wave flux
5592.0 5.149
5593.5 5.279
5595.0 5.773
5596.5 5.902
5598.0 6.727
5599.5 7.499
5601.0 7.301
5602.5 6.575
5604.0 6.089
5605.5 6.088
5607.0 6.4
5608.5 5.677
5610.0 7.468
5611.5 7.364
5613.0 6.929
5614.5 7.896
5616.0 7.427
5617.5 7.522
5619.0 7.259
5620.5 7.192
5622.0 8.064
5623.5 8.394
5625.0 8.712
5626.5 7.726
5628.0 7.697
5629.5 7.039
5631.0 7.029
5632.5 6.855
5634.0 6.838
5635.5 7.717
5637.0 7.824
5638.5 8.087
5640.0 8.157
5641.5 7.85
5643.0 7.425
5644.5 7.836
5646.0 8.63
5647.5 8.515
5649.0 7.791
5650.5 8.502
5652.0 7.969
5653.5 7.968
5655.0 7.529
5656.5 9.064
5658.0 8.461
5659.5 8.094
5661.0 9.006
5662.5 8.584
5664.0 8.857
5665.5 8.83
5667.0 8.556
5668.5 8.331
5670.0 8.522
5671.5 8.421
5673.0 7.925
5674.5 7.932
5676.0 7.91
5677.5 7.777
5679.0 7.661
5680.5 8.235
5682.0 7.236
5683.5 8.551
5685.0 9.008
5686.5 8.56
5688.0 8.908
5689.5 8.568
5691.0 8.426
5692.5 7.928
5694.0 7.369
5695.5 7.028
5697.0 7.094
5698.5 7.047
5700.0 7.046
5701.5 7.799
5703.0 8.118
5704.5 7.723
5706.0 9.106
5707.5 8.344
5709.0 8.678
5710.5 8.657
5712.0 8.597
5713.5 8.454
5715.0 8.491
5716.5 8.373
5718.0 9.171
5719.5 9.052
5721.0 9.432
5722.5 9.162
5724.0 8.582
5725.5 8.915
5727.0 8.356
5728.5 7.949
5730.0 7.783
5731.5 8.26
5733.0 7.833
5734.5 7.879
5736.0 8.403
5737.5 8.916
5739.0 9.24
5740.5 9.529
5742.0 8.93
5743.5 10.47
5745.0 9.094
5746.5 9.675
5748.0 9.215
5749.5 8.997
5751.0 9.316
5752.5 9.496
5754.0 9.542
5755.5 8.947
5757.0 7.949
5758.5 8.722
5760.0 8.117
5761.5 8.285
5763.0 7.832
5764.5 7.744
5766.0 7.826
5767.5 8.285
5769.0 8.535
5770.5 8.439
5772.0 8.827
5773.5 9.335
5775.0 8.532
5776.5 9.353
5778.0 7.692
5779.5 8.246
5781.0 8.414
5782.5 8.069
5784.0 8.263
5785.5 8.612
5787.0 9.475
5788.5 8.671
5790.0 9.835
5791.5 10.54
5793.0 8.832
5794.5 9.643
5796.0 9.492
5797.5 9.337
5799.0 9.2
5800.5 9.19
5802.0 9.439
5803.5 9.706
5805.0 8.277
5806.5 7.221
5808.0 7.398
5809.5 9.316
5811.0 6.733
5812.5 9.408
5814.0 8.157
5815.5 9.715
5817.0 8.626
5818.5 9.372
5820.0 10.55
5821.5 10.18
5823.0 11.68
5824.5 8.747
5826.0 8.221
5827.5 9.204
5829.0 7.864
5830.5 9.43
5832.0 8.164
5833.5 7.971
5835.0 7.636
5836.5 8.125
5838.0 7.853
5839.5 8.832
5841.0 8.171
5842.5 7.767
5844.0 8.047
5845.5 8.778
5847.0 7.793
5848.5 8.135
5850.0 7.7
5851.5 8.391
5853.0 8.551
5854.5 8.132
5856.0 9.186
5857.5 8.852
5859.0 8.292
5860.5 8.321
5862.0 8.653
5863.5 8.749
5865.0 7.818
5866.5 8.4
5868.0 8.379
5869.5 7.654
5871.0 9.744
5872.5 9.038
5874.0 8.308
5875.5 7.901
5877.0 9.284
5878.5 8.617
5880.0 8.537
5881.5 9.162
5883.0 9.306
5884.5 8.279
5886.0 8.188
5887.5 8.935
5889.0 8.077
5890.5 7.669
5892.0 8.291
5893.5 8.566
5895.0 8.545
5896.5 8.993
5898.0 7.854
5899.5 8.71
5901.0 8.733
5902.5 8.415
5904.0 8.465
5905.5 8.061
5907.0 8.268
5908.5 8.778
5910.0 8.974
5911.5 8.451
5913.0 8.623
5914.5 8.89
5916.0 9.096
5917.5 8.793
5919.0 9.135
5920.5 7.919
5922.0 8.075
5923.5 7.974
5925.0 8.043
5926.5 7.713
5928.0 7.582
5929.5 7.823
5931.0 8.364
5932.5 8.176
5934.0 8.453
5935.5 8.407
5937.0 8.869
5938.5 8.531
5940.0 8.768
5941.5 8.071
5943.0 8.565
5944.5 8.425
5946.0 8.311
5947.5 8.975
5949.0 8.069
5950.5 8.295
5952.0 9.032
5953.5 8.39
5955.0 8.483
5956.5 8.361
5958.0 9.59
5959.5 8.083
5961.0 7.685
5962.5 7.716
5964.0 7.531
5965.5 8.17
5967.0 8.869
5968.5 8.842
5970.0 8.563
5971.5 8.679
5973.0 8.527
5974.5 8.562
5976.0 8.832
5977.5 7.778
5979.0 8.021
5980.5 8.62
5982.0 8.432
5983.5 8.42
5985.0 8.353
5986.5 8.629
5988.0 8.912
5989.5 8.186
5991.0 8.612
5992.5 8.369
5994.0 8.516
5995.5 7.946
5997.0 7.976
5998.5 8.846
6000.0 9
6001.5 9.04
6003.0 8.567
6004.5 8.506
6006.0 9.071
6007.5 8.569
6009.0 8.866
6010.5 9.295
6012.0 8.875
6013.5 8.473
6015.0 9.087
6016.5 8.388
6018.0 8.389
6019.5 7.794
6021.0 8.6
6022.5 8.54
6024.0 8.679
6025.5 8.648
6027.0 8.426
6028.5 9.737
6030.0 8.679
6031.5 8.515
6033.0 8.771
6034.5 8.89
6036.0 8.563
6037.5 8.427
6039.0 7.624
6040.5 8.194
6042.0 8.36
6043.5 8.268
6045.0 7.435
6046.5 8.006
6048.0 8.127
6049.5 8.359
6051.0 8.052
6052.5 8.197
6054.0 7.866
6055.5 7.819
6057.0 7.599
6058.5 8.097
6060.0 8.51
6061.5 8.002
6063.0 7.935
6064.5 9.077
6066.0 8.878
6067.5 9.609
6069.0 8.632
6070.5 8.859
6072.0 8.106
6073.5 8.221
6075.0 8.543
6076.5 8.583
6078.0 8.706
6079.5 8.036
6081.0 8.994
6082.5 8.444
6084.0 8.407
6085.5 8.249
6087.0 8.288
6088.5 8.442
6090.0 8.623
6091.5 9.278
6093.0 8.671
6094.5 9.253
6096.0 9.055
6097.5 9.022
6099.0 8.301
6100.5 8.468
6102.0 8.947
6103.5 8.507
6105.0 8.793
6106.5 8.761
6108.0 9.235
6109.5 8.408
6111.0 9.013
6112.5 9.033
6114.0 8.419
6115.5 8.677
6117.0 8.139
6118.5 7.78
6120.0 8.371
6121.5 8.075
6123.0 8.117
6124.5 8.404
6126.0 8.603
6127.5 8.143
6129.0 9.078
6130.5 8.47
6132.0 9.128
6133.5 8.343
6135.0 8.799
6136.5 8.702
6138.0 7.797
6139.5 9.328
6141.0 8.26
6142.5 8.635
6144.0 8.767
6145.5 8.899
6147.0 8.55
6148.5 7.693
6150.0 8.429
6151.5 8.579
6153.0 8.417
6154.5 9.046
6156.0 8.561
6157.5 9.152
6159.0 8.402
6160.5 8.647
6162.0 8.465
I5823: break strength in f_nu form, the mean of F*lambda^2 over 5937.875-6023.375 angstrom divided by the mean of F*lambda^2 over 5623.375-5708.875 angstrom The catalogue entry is 1.18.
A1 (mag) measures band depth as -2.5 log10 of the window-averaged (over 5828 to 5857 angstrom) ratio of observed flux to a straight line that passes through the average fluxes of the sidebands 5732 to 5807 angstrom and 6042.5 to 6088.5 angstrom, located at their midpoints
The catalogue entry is 0.06 mag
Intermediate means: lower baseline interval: 8.83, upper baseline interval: 8.33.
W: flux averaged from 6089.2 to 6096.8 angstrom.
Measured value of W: 8.97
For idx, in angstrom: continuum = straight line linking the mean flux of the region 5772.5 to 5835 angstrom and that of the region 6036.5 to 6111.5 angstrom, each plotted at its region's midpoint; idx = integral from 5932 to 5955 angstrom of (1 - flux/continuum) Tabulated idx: 0.5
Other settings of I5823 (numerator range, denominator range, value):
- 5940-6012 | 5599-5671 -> 1.24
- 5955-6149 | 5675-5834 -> 1.09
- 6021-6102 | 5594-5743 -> 1.22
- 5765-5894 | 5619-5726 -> 1.12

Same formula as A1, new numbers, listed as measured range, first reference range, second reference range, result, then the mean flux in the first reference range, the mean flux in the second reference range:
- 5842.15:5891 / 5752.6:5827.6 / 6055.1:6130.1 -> 0.04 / 8.84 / 8.55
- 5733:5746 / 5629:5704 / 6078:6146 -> -0.11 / 8.01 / 8.6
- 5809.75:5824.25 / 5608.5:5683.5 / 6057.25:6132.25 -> -0.15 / 7.91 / 8.58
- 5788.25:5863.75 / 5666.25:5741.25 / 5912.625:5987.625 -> -0.05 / 8.3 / 8.4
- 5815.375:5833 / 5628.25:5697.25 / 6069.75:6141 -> -0.13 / 8.06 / 8.58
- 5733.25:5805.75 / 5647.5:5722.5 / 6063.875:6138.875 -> -0.07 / 8.27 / 8.61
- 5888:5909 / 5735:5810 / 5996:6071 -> 0.04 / 8.84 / 8.49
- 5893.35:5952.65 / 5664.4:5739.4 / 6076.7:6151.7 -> 0.00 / 8.28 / 8.58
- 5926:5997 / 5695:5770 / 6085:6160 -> 0.02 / 8.52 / 8.6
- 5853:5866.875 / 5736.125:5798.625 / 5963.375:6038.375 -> 0.03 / 8.88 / 8.57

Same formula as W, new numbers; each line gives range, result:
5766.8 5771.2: 8.42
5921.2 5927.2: 7.95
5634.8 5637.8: 7.78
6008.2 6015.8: 8.91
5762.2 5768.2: 7.92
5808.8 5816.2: 8.65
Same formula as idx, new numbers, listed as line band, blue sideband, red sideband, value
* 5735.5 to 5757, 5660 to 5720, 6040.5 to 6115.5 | -2.5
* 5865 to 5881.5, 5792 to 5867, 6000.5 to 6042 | 0.2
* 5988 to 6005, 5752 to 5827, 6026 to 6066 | -0.2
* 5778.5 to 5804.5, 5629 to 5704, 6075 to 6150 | -2.9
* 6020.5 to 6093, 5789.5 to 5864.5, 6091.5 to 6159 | 1.7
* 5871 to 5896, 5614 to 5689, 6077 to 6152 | -0.8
